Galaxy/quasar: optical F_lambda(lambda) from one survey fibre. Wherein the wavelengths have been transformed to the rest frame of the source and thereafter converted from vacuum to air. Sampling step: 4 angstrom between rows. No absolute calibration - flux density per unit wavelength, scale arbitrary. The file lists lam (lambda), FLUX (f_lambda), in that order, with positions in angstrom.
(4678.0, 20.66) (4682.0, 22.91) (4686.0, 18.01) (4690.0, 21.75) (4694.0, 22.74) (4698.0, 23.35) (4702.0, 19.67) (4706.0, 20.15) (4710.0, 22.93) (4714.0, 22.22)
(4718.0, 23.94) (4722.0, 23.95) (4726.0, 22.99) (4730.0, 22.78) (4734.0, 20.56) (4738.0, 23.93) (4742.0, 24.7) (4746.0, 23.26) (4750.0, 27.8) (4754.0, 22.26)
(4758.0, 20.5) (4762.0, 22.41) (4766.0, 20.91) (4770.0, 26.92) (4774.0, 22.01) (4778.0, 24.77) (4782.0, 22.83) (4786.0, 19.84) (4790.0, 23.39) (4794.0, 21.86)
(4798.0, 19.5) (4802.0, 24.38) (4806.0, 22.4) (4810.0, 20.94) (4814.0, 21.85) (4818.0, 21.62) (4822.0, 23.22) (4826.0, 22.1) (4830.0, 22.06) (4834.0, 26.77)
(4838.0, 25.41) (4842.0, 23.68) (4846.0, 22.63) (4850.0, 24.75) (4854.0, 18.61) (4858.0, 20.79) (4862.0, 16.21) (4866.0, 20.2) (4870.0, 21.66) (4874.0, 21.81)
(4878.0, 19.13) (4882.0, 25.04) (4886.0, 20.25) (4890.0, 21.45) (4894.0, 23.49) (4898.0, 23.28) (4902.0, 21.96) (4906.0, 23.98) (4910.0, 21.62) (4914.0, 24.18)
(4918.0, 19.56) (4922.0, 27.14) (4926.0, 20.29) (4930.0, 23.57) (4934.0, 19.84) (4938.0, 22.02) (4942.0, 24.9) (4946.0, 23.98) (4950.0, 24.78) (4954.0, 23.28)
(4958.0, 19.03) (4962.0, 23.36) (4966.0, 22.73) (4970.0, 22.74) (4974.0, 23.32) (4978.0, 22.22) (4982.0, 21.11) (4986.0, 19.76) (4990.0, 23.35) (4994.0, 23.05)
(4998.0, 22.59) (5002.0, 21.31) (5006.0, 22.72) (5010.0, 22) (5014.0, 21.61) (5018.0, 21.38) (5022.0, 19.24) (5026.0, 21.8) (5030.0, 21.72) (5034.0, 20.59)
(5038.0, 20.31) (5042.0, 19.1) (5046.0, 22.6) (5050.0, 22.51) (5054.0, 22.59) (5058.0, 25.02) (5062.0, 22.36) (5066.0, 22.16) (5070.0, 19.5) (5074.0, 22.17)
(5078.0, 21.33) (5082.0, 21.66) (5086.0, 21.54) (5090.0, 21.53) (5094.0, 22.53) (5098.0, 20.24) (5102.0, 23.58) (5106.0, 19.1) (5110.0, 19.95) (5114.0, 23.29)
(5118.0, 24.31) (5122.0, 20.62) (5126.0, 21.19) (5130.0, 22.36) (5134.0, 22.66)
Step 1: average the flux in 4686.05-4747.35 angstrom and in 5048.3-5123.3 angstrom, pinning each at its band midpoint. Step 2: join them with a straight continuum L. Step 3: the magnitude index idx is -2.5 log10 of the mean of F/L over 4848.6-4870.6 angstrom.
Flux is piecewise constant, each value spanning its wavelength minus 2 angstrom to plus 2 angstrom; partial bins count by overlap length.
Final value 0.106 mag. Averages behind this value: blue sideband 22.4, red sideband 21.9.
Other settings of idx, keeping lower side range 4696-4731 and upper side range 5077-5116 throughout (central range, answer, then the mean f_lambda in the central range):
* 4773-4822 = 0.00 mag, 22.2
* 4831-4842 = -0.14 mag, 25.3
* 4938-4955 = -0.10 mag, 24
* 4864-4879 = 0.06 mag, 20.8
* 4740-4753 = -0.12 mag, 25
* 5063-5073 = 0.02 mag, 21.1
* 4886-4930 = -0.03 mag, 22.6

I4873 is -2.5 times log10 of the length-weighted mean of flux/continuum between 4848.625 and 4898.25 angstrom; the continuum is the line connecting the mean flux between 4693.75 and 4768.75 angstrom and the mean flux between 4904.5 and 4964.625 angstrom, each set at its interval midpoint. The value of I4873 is 0.08 mag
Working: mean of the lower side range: 22.7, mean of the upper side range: 22.8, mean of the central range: 21.2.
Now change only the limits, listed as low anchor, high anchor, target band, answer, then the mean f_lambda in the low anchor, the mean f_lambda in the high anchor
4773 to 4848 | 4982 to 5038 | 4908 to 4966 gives -0.03 mag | 22.7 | 21.6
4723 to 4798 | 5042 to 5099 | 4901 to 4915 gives -0.02 mag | 22.9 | 21.9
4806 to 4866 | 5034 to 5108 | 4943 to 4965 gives -0.05 mag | 22.1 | 21.6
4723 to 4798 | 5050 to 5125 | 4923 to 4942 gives 0.01 mag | 22.9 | 21.9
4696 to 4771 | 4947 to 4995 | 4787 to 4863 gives 0.02 mag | 22.9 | 22.4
